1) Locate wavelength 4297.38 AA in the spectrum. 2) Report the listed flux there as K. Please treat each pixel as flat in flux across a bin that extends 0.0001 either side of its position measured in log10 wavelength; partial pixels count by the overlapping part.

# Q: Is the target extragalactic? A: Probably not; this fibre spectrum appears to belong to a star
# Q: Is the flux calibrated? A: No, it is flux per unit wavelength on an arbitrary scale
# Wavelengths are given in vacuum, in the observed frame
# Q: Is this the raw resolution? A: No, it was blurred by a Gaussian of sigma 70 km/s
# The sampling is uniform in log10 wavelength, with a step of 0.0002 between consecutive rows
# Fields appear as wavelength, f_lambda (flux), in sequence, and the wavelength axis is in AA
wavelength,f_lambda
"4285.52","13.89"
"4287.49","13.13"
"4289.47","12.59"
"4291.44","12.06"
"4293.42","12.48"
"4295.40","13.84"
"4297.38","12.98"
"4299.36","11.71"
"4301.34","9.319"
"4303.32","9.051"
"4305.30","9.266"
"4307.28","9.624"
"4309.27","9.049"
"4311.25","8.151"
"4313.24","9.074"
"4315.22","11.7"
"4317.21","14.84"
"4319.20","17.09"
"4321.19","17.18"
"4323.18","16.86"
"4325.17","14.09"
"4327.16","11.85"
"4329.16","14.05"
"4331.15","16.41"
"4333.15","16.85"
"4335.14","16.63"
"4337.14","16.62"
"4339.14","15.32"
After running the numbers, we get 12.98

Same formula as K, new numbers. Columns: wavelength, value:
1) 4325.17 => 14.09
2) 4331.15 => 16.41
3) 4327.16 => 11.85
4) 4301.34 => 9.319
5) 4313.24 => 9.074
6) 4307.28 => 9.624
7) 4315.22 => 11.7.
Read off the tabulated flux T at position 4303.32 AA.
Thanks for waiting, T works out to 9.051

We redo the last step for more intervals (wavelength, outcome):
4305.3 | 9.266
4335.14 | 16.63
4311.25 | 8.151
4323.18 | 16.86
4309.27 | 9.049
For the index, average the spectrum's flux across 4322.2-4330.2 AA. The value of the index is 14.2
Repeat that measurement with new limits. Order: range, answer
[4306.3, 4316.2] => 9.52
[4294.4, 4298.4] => 13.4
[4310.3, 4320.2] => 12.2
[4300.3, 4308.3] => 9.33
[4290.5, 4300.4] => 12.6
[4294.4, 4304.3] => 11.4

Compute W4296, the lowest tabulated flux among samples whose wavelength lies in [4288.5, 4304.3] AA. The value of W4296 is 9.051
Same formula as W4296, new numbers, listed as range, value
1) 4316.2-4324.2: 14.84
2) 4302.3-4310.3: 9.049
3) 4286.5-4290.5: 12.59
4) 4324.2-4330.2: 11.85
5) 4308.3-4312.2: 8.151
